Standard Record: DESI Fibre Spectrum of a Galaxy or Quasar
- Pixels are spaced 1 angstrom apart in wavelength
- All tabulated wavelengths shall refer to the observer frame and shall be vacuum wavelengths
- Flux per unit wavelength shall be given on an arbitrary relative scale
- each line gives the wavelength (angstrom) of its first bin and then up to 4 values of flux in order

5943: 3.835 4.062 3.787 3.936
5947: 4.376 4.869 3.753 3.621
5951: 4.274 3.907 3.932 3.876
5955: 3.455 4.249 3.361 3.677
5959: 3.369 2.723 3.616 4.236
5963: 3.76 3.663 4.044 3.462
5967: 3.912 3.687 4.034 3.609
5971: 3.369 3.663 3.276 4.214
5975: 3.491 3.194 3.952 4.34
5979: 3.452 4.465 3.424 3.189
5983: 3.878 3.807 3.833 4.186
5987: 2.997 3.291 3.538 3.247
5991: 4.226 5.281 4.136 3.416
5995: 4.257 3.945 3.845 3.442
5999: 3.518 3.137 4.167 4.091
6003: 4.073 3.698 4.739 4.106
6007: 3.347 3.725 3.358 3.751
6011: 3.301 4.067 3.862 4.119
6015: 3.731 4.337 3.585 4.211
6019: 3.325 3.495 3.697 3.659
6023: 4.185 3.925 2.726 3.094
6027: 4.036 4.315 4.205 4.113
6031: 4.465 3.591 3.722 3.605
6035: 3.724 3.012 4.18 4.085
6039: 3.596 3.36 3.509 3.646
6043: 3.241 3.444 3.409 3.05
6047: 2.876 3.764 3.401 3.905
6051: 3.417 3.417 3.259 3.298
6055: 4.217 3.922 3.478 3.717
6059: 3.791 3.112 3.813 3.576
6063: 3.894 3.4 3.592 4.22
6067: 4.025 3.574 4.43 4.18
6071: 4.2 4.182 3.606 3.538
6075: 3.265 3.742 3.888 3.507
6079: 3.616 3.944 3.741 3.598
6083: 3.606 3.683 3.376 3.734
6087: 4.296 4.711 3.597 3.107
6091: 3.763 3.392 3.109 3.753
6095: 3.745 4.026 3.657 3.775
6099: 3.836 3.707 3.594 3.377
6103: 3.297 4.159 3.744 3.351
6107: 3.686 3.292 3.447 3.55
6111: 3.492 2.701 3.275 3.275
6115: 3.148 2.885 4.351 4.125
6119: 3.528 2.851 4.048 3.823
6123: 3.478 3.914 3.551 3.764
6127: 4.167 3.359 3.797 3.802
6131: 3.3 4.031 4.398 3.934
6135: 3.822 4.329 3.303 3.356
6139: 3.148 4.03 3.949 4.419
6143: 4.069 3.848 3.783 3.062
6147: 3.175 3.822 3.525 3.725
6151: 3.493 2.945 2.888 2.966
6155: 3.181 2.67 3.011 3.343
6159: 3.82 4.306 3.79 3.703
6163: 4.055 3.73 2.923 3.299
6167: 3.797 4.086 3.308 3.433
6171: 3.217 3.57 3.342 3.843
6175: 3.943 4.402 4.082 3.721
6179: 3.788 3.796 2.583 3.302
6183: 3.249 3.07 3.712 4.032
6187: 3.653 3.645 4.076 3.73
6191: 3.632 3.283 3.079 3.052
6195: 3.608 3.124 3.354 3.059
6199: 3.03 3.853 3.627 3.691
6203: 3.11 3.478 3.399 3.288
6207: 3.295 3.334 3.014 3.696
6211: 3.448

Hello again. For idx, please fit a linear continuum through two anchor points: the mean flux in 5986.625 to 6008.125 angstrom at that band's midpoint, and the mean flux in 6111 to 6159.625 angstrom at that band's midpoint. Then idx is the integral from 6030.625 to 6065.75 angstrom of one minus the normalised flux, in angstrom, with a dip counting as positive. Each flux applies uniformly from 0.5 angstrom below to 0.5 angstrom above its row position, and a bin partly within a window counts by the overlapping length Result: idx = 1.41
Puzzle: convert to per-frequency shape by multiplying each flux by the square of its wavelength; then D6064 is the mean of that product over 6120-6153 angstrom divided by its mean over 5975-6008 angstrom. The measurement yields 1.02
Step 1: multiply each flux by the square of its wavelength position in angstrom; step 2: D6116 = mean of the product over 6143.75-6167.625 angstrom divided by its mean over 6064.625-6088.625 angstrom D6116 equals 0.92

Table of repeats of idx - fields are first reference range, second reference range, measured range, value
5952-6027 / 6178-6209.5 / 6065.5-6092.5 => -1.44 angstrom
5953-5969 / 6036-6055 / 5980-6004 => -1.13 angstrom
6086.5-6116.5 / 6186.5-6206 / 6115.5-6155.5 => -1.50 angstrom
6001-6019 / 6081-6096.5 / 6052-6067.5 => 0.36 angstrom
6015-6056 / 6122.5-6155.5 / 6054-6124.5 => -0.34 angstrom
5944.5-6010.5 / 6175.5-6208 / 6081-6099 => -0.36 angstrom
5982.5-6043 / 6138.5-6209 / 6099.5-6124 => 0.71 angstrom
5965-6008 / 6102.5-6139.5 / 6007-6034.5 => -0.27 angstrom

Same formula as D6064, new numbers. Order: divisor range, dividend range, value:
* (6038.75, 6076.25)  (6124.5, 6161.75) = 1.02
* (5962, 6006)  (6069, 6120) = 0.99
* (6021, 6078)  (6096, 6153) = 1.01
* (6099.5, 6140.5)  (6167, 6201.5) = 1.00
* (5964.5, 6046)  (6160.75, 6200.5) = 1.00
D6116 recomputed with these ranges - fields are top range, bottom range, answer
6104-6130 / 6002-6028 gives 0.97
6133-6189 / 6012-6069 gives 1.01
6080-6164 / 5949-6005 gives 1.01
